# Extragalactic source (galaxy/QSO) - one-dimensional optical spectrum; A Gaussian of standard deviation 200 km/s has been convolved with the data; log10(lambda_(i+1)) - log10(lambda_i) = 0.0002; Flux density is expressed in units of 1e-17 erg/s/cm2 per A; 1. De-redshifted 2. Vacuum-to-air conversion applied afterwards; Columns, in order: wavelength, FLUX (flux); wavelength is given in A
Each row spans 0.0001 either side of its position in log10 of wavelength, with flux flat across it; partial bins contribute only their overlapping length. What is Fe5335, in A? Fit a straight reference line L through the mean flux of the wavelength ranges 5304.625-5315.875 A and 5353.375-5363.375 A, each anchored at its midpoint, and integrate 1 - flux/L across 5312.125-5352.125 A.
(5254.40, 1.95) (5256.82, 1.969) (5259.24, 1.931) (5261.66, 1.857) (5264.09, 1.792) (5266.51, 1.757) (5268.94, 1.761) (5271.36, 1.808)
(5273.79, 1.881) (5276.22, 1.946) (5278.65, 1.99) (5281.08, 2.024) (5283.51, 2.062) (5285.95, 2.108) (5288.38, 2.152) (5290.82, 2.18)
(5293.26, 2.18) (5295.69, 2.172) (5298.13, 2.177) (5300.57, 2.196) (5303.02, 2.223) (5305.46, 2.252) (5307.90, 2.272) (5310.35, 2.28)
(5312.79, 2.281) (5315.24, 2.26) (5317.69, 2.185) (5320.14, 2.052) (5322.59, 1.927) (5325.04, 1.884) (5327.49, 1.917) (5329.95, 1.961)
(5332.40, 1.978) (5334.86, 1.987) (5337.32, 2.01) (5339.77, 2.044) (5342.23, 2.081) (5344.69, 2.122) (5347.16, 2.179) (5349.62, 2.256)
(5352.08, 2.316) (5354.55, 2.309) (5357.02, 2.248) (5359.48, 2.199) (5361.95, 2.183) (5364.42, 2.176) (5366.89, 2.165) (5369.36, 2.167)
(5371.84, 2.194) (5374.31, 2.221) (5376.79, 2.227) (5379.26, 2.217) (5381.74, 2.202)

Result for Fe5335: 3.2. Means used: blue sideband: 2.27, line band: 2.08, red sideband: 2.23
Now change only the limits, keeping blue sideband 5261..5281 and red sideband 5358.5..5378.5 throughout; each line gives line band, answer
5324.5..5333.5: 0.5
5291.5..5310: -2.4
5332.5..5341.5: 0.3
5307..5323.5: -1.4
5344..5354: -0.5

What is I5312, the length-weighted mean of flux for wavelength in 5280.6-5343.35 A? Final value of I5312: 2.11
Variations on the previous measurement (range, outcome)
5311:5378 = 2.13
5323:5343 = 1.98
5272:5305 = 2.1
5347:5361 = 2.26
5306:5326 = 2.15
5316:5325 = 2.04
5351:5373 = 2.22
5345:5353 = 2.23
